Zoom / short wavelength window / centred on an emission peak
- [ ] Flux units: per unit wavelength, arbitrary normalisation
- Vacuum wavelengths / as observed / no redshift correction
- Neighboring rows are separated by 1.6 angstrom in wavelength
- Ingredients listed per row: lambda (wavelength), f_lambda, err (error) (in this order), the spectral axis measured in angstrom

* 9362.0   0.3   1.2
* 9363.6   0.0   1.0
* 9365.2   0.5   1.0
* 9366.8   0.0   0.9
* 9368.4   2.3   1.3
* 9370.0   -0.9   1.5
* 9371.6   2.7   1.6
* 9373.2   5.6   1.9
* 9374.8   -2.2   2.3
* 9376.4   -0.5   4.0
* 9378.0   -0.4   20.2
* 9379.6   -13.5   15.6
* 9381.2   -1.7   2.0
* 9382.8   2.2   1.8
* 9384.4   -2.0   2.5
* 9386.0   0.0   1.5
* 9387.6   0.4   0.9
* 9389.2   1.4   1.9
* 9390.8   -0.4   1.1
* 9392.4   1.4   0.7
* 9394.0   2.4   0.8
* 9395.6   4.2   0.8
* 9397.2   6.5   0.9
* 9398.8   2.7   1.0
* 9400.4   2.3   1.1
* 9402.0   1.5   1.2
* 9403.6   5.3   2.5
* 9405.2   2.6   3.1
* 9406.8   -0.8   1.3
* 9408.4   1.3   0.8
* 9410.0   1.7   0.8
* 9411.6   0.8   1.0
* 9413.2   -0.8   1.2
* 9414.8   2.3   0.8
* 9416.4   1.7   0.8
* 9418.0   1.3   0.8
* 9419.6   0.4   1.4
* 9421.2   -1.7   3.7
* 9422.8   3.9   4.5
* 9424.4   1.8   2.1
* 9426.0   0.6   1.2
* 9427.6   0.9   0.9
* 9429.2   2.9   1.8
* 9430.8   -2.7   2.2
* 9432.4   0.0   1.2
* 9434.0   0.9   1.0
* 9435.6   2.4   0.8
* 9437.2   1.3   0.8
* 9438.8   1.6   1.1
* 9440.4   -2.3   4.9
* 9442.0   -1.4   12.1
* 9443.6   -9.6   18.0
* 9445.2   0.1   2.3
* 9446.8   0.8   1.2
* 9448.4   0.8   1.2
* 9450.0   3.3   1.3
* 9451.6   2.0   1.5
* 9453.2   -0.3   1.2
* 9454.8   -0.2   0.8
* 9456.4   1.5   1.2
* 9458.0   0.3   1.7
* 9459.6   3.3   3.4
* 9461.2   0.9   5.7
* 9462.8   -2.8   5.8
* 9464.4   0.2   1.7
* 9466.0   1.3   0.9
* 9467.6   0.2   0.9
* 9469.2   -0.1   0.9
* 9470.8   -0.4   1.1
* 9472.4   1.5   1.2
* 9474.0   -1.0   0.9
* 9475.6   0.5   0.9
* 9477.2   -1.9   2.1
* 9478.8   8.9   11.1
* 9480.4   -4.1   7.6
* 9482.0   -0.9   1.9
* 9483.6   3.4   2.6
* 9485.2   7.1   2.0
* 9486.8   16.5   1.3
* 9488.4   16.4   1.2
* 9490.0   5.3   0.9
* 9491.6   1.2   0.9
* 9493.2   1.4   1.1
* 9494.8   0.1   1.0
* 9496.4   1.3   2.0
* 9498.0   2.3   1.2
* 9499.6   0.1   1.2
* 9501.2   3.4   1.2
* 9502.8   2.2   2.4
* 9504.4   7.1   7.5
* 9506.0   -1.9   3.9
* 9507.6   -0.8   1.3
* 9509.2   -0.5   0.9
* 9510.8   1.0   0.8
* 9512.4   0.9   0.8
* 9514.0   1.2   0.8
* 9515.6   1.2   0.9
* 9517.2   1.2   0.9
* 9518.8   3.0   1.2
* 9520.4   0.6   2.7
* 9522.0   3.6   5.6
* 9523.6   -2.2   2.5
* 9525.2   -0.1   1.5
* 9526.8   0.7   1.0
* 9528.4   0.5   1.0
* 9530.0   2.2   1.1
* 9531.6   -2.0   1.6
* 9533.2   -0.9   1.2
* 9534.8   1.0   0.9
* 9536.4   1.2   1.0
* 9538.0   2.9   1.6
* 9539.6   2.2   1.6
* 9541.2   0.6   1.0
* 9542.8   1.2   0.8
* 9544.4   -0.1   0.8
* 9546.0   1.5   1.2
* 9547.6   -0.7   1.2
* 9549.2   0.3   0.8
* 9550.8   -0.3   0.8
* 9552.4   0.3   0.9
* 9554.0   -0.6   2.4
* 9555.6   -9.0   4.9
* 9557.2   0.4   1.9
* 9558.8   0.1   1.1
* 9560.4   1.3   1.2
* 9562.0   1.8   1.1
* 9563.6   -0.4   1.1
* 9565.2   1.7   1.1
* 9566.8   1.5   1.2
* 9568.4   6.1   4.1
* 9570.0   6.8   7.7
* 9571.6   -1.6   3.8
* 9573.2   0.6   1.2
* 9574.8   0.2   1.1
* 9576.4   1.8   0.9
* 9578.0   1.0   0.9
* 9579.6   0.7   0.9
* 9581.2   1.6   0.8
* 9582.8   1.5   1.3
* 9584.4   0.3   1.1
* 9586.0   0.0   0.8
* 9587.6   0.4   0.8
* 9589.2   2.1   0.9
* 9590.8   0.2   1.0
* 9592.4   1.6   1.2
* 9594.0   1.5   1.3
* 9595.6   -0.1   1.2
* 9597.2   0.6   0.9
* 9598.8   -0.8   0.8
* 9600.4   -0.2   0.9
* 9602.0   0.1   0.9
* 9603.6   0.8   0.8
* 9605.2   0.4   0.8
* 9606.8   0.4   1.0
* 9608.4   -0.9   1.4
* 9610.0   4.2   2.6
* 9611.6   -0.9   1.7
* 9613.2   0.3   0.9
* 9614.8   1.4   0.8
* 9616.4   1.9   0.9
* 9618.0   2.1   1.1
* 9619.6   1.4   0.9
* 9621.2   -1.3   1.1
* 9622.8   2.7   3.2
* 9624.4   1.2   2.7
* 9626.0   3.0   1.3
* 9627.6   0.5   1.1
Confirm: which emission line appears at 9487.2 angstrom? [O III]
